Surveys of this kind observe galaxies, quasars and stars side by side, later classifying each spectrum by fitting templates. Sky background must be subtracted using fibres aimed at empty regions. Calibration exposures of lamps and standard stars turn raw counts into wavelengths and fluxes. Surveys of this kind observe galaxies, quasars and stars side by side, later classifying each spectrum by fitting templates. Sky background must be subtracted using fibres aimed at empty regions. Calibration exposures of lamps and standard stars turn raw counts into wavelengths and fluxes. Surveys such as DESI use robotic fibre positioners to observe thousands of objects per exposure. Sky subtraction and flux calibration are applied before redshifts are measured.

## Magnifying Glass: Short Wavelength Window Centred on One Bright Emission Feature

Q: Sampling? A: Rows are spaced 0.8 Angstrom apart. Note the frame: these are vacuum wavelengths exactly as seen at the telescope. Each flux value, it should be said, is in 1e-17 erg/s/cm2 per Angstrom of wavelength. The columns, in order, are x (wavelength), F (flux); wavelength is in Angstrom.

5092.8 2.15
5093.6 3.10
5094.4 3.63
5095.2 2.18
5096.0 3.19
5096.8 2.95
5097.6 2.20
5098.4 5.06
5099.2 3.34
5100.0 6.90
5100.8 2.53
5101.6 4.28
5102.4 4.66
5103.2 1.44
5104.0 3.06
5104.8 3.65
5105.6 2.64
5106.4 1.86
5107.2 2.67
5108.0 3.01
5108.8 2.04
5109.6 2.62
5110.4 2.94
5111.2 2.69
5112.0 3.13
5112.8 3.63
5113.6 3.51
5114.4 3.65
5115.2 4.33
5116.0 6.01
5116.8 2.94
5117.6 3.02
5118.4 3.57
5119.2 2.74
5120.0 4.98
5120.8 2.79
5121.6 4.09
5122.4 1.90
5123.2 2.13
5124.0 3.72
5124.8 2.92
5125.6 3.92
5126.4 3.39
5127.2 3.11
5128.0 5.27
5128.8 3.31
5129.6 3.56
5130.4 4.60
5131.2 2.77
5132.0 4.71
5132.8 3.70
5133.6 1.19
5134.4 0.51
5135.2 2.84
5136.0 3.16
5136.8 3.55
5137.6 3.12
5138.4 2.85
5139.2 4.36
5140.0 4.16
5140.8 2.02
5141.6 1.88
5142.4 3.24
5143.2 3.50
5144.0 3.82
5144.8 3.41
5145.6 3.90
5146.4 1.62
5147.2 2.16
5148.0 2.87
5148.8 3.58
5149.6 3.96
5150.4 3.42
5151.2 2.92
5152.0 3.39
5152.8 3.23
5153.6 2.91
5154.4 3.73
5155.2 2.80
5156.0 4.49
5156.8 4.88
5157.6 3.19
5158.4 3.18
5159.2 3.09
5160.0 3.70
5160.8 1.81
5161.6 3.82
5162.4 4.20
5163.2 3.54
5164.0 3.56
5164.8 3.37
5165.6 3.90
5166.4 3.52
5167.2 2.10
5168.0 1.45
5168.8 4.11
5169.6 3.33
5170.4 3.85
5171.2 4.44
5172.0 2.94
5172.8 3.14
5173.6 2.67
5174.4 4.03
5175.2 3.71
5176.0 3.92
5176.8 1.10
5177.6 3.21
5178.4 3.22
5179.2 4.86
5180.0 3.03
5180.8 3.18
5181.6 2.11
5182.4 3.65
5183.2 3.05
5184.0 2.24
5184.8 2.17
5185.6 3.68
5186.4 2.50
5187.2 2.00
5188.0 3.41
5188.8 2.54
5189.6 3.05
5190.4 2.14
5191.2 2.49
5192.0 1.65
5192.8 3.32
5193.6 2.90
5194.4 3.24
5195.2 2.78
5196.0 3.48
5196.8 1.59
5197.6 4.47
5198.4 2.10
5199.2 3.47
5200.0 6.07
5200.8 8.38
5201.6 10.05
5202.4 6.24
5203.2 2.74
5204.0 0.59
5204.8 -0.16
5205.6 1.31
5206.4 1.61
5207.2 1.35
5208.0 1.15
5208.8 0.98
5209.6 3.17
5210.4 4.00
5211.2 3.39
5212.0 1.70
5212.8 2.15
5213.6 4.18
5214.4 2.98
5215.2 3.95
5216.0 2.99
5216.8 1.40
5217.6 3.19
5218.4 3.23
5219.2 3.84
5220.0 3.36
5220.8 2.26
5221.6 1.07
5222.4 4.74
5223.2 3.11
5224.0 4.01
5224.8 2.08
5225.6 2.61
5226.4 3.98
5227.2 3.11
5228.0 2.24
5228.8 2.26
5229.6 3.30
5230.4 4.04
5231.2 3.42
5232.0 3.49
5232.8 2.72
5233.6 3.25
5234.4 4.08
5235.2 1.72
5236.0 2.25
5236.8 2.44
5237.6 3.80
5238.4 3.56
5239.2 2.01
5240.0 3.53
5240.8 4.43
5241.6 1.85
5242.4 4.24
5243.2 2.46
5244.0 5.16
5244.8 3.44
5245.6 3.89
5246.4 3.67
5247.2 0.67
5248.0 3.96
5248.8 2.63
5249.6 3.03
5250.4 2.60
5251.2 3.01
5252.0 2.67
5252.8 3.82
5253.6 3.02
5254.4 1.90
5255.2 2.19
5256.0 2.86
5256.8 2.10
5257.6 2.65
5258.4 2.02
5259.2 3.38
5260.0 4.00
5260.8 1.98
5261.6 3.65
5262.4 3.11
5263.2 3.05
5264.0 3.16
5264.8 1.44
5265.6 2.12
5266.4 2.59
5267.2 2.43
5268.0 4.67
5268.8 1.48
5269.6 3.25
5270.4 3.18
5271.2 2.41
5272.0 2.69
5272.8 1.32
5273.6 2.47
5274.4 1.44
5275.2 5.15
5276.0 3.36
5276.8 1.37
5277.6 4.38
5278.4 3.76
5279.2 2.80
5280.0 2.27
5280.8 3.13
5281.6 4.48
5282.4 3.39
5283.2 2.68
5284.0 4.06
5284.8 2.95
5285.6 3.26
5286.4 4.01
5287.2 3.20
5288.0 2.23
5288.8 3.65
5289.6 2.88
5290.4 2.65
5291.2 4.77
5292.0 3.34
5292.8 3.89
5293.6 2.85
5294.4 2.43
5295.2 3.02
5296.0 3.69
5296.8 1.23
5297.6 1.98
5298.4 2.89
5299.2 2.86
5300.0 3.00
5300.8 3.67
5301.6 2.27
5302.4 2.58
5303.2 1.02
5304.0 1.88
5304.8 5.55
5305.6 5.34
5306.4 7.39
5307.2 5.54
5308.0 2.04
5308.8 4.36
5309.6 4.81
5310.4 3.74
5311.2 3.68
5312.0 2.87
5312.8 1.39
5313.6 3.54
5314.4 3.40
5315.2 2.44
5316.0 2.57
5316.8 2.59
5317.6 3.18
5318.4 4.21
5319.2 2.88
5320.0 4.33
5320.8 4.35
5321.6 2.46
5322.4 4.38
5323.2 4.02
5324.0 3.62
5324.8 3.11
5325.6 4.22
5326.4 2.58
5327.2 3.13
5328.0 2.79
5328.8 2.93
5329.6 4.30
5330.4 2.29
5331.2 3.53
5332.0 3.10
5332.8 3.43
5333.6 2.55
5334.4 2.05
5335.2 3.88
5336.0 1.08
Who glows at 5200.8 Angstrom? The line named H-beta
